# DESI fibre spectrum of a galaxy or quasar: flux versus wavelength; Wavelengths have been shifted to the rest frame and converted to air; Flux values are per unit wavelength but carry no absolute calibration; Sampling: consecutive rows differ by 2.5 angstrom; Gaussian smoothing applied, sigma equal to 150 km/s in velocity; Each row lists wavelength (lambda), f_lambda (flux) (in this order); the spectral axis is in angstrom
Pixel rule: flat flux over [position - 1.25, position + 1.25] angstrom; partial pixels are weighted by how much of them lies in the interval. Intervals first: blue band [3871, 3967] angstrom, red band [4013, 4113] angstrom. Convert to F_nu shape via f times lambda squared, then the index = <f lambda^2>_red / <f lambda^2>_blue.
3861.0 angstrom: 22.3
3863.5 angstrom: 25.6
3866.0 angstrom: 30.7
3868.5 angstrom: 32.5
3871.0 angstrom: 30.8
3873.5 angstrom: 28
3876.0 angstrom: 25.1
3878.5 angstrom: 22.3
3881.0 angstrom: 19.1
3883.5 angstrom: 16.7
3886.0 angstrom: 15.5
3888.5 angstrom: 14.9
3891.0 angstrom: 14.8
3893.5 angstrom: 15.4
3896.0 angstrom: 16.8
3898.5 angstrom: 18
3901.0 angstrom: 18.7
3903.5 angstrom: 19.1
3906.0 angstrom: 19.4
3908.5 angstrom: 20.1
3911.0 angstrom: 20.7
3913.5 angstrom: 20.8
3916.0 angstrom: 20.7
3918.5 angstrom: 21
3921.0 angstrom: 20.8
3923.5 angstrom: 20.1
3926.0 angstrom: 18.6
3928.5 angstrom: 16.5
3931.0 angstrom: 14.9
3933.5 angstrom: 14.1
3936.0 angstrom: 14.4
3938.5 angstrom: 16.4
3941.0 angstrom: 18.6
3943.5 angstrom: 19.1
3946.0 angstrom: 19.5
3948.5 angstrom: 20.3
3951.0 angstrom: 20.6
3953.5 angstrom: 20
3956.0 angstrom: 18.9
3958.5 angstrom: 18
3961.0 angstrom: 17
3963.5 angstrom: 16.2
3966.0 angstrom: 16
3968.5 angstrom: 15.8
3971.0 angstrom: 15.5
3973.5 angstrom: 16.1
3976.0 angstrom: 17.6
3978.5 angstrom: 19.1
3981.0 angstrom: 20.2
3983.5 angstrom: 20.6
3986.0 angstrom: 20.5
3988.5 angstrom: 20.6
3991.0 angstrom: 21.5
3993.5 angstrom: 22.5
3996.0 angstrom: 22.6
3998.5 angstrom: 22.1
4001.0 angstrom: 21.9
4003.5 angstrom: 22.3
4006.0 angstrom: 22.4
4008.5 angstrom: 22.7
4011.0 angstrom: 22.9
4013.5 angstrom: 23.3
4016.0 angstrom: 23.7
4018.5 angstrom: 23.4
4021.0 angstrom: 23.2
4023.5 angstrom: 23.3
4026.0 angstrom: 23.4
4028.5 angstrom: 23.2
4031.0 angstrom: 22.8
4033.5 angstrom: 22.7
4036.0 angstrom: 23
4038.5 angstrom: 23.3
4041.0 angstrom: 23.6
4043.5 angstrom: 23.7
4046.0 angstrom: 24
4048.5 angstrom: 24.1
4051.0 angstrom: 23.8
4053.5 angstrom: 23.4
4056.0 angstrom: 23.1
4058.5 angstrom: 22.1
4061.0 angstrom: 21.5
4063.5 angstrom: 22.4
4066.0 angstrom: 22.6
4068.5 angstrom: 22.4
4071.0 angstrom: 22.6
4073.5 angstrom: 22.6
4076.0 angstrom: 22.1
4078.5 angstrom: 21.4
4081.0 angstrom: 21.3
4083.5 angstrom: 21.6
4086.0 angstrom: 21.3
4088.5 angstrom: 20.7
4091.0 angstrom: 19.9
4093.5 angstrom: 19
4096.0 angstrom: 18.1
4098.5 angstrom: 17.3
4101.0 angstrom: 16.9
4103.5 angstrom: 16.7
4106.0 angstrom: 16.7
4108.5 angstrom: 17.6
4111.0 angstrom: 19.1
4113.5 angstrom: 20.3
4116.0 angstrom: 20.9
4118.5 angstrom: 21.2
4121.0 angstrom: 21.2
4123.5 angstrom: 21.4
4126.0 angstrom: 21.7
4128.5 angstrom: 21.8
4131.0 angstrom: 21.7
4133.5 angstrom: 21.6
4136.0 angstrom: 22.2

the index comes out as 1.24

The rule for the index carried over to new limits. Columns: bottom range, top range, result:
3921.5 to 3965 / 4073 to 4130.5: 1.21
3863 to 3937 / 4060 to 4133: 1.12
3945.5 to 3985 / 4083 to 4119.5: 1.12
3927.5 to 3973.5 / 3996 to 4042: 1.37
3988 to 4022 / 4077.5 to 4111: 0.88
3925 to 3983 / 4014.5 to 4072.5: 1.37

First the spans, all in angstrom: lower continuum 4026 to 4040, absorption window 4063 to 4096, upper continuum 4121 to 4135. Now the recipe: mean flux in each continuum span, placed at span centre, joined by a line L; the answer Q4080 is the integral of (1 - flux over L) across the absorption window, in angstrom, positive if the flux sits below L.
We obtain 1.4 angstrom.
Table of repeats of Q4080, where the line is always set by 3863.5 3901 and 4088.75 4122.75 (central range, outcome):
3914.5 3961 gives 5.4 angstrom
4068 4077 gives -1.5 angstrom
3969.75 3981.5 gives 1.7 angstrom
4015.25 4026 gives -1.9 angstrom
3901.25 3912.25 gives 0.8 angstrom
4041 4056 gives -3.2 angstrom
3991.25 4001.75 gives -1.1 angstrom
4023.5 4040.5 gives -2.9 angstrom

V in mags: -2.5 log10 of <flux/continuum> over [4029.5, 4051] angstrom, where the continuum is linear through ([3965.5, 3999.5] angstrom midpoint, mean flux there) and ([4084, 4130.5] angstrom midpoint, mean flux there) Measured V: -0.20 mag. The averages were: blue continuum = 19.4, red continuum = 19.6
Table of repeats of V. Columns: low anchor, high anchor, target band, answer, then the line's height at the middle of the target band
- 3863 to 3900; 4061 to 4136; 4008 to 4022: -0.111 mag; 21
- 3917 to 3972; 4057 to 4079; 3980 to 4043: -0.115 mag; 20.2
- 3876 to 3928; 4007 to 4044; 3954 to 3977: 0.239 mag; 21.1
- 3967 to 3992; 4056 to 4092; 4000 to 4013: -0.151 mag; 19.6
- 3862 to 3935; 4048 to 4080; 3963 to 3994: 0.156 mag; 21.4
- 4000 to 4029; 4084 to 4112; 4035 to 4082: -0.108 mag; 20.7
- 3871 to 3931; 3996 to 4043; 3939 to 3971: 0.157 mag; 21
